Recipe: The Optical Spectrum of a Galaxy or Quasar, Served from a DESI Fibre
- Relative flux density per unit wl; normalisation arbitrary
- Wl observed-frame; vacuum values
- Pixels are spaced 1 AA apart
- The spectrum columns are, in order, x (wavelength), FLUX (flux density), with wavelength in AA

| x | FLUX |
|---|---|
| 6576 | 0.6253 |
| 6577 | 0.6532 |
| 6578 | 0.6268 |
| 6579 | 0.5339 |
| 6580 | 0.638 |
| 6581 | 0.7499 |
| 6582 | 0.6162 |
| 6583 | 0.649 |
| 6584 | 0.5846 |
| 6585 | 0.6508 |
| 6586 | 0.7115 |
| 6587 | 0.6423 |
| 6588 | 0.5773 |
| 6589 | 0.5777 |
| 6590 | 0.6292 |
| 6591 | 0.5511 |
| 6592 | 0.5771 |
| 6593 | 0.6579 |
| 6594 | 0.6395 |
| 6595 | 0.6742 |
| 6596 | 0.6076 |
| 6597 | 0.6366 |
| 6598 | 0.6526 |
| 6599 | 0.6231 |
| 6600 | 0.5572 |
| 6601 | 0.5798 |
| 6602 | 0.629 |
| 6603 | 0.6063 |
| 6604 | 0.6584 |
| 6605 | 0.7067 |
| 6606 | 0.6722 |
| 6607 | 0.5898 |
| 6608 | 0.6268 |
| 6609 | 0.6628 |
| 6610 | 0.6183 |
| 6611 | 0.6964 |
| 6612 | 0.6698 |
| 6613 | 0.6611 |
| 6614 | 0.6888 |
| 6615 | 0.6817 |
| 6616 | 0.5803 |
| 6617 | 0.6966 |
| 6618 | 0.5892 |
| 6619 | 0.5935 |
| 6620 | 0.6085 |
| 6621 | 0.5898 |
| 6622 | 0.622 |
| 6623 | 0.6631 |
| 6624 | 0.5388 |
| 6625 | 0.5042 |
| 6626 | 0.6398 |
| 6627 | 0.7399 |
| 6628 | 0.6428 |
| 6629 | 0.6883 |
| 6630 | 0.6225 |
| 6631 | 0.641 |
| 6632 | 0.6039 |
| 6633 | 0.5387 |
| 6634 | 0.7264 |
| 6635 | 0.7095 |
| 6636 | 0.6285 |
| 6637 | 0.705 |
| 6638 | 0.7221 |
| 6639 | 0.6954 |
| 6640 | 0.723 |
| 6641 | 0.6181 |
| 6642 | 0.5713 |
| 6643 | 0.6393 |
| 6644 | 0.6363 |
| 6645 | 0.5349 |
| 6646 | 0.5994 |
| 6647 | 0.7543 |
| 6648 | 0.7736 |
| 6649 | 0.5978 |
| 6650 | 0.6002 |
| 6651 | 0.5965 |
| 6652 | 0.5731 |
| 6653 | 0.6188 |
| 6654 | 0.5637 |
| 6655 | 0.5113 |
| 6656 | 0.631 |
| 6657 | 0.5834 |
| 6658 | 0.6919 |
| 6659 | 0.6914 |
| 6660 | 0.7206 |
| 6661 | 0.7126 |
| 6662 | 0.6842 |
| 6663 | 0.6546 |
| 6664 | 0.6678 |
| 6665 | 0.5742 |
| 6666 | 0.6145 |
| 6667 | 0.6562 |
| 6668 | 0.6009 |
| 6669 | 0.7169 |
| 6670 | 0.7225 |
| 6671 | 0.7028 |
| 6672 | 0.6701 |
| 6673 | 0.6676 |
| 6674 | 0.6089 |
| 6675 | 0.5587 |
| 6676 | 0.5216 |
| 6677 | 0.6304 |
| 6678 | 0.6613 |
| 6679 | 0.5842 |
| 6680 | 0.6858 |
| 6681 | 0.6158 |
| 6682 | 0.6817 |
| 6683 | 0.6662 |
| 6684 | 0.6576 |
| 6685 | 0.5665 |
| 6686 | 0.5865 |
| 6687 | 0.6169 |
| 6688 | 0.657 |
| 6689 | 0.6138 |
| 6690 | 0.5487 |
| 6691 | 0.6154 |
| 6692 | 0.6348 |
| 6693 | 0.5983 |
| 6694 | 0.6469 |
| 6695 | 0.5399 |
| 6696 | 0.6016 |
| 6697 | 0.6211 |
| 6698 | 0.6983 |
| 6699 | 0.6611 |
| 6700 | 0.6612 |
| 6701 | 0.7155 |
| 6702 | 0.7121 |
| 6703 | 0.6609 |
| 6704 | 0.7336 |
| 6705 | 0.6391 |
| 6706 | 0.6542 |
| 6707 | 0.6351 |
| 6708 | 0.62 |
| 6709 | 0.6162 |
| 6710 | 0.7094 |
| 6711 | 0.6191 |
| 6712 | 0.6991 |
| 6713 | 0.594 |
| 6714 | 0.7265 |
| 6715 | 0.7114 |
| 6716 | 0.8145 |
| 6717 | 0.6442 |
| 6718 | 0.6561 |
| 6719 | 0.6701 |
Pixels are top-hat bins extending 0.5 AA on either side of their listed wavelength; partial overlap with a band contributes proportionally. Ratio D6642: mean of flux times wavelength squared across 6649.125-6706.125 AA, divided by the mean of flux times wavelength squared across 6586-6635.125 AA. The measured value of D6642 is 1.03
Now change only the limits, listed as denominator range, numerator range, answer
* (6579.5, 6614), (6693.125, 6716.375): 1.08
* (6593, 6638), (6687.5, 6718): 1.05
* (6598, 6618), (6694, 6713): 1.05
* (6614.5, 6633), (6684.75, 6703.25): 1.03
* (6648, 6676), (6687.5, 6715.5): 1.03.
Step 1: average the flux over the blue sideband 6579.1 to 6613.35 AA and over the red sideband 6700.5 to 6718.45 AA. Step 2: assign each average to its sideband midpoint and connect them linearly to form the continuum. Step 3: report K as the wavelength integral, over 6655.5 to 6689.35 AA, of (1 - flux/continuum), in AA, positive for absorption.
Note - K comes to 0.9 AA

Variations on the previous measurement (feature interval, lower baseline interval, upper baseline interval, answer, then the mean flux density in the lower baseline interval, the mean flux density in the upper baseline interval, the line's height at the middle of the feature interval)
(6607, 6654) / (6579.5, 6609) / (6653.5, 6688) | -0.3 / 0.631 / 0.638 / 0.634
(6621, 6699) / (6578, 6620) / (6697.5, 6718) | 2.5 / 0.632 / 0.676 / 0.657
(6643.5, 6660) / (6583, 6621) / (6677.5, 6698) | 0.0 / 0.631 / 0.622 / 0.626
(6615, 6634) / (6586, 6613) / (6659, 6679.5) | 0.4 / 0.63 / 0.648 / 0.636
